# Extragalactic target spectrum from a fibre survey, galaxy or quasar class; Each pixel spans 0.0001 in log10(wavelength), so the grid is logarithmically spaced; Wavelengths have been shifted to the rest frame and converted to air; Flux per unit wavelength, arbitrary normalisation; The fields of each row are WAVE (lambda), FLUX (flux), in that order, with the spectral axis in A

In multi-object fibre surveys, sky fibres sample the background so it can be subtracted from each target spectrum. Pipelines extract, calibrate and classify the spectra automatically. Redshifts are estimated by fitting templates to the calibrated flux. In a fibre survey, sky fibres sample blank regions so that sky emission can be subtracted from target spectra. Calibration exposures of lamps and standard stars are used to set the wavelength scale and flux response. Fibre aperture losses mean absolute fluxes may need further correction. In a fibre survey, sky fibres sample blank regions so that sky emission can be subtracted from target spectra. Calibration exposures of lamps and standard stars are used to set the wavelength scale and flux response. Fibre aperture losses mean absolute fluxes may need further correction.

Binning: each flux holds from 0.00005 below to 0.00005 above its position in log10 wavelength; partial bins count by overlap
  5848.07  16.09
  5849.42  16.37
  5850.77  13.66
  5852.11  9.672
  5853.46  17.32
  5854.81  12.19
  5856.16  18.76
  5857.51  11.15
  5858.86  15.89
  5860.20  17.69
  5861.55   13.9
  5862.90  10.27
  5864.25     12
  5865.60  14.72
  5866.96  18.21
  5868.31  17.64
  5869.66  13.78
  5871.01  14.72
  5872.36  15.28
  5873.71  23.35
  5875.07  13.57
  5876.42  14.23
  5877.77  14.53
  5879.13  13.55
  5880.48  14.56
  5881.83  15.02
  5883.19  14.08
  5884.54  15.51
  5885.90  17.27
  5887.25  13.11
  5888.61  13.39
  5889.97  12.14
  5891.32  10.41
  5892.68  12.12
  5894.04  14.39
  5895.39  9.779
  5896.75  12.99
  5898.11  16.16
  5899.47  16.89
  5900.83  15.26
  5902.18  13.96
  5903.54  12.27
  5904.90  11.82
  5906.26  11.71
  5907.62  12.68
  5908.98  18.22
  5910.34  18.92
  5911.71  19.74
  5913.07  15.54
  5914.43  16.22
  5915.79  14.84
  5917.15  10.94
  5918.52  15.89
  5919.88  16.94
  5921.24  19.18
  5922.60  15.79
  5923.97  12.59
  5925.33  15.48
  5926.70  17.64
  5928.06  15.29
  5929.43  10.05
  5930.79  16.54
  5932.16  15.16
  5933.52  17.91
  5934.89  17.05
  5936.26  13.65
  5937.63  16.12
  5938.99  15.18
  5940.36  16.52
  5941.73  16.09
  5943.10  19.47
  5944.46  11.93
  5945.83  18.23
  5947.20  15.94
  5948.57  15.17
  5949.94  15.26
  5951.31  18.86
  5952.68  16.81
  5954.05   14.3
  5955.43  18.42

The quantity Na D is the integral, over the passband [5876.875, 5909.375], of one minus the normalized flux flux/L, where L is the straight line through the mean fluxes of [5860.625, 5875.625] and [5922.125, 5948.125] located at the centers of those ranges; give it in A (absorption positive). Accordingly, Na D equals 3.4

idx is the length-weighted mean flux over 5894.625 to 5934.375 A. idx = 15.1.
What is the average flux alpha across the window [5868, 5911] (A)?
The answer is 14.5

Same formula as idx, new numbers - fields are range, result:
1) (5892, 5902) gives 13.9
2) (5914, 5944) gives 15.6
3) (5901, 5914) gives 15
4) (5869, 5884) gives 15.2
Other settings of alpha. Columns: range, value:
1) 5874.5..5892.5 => 13.9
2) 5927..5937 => 15.2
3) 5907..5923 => 16.3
